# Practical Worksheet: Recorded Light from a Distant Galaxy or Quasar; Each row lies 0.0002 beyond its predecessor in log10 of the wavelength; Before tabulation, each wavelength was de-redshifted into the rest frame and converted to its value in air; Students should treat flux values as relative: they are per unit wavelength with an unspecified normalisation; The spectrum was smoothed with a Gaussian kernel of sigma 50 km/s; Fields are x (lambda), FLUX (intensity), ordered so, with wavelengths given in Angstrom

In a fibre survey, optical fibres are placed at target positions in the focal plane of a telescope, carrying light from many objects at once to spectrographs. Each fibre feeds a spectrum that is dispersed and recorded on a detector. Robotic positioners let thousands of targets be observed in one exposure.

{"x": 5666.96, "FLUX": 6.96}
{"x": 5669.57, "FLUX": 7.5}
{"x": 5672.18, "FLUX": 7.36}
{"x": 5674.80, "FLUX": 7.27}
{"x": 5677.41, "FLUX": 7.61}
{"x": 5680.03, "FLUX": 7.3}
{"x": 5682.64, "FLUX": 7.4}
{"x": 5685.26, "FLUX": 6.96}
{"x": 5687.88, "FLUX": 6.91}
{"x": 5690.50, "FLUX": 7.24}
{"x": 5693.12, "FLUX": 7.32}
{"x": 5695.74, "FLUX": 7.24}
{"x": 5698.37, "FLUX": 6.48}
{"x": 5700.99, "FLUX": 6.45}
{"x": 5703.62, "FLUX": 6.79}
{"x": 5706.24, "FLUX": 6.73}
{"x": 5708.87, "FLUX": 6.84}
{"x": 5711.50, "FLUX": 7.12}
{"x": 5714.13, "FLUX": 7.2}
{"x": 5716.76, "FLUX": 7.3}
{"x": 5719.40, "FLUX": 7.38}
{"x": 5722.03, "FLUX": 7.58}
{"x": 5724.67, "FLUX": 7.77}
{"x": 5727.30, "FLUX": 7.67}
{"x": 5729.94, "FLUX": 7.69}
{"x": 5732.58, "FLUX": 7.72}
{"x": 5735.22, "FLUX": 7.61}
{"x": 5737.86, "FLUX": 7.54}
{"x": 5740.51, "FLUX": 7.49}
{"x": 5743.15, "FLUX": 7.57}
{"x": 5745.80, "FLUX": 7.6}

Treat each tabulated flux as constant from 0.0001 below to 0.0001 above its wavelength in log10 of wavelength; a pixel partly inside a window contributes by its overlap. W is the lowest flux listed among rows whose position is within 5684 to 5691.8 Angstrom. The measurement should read 6.91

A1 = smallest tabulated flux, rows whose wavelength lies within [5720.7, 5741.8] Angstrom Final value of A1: 7.49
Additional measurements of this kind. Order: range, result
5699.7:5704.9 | 6.45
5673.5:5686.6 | 6.96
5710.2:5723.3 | 7.12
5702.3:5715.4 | 6.73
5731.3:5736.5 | 7.61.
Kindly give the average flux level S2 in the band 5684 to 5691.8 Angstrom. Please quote 7.04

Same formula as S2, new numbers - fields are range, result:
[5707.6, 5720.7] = 7.17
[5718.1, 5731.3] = 7.62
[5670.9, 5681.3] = 7.38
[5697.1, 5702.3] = 6.47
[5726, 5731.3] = 7.68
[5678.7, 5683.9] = 7.35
